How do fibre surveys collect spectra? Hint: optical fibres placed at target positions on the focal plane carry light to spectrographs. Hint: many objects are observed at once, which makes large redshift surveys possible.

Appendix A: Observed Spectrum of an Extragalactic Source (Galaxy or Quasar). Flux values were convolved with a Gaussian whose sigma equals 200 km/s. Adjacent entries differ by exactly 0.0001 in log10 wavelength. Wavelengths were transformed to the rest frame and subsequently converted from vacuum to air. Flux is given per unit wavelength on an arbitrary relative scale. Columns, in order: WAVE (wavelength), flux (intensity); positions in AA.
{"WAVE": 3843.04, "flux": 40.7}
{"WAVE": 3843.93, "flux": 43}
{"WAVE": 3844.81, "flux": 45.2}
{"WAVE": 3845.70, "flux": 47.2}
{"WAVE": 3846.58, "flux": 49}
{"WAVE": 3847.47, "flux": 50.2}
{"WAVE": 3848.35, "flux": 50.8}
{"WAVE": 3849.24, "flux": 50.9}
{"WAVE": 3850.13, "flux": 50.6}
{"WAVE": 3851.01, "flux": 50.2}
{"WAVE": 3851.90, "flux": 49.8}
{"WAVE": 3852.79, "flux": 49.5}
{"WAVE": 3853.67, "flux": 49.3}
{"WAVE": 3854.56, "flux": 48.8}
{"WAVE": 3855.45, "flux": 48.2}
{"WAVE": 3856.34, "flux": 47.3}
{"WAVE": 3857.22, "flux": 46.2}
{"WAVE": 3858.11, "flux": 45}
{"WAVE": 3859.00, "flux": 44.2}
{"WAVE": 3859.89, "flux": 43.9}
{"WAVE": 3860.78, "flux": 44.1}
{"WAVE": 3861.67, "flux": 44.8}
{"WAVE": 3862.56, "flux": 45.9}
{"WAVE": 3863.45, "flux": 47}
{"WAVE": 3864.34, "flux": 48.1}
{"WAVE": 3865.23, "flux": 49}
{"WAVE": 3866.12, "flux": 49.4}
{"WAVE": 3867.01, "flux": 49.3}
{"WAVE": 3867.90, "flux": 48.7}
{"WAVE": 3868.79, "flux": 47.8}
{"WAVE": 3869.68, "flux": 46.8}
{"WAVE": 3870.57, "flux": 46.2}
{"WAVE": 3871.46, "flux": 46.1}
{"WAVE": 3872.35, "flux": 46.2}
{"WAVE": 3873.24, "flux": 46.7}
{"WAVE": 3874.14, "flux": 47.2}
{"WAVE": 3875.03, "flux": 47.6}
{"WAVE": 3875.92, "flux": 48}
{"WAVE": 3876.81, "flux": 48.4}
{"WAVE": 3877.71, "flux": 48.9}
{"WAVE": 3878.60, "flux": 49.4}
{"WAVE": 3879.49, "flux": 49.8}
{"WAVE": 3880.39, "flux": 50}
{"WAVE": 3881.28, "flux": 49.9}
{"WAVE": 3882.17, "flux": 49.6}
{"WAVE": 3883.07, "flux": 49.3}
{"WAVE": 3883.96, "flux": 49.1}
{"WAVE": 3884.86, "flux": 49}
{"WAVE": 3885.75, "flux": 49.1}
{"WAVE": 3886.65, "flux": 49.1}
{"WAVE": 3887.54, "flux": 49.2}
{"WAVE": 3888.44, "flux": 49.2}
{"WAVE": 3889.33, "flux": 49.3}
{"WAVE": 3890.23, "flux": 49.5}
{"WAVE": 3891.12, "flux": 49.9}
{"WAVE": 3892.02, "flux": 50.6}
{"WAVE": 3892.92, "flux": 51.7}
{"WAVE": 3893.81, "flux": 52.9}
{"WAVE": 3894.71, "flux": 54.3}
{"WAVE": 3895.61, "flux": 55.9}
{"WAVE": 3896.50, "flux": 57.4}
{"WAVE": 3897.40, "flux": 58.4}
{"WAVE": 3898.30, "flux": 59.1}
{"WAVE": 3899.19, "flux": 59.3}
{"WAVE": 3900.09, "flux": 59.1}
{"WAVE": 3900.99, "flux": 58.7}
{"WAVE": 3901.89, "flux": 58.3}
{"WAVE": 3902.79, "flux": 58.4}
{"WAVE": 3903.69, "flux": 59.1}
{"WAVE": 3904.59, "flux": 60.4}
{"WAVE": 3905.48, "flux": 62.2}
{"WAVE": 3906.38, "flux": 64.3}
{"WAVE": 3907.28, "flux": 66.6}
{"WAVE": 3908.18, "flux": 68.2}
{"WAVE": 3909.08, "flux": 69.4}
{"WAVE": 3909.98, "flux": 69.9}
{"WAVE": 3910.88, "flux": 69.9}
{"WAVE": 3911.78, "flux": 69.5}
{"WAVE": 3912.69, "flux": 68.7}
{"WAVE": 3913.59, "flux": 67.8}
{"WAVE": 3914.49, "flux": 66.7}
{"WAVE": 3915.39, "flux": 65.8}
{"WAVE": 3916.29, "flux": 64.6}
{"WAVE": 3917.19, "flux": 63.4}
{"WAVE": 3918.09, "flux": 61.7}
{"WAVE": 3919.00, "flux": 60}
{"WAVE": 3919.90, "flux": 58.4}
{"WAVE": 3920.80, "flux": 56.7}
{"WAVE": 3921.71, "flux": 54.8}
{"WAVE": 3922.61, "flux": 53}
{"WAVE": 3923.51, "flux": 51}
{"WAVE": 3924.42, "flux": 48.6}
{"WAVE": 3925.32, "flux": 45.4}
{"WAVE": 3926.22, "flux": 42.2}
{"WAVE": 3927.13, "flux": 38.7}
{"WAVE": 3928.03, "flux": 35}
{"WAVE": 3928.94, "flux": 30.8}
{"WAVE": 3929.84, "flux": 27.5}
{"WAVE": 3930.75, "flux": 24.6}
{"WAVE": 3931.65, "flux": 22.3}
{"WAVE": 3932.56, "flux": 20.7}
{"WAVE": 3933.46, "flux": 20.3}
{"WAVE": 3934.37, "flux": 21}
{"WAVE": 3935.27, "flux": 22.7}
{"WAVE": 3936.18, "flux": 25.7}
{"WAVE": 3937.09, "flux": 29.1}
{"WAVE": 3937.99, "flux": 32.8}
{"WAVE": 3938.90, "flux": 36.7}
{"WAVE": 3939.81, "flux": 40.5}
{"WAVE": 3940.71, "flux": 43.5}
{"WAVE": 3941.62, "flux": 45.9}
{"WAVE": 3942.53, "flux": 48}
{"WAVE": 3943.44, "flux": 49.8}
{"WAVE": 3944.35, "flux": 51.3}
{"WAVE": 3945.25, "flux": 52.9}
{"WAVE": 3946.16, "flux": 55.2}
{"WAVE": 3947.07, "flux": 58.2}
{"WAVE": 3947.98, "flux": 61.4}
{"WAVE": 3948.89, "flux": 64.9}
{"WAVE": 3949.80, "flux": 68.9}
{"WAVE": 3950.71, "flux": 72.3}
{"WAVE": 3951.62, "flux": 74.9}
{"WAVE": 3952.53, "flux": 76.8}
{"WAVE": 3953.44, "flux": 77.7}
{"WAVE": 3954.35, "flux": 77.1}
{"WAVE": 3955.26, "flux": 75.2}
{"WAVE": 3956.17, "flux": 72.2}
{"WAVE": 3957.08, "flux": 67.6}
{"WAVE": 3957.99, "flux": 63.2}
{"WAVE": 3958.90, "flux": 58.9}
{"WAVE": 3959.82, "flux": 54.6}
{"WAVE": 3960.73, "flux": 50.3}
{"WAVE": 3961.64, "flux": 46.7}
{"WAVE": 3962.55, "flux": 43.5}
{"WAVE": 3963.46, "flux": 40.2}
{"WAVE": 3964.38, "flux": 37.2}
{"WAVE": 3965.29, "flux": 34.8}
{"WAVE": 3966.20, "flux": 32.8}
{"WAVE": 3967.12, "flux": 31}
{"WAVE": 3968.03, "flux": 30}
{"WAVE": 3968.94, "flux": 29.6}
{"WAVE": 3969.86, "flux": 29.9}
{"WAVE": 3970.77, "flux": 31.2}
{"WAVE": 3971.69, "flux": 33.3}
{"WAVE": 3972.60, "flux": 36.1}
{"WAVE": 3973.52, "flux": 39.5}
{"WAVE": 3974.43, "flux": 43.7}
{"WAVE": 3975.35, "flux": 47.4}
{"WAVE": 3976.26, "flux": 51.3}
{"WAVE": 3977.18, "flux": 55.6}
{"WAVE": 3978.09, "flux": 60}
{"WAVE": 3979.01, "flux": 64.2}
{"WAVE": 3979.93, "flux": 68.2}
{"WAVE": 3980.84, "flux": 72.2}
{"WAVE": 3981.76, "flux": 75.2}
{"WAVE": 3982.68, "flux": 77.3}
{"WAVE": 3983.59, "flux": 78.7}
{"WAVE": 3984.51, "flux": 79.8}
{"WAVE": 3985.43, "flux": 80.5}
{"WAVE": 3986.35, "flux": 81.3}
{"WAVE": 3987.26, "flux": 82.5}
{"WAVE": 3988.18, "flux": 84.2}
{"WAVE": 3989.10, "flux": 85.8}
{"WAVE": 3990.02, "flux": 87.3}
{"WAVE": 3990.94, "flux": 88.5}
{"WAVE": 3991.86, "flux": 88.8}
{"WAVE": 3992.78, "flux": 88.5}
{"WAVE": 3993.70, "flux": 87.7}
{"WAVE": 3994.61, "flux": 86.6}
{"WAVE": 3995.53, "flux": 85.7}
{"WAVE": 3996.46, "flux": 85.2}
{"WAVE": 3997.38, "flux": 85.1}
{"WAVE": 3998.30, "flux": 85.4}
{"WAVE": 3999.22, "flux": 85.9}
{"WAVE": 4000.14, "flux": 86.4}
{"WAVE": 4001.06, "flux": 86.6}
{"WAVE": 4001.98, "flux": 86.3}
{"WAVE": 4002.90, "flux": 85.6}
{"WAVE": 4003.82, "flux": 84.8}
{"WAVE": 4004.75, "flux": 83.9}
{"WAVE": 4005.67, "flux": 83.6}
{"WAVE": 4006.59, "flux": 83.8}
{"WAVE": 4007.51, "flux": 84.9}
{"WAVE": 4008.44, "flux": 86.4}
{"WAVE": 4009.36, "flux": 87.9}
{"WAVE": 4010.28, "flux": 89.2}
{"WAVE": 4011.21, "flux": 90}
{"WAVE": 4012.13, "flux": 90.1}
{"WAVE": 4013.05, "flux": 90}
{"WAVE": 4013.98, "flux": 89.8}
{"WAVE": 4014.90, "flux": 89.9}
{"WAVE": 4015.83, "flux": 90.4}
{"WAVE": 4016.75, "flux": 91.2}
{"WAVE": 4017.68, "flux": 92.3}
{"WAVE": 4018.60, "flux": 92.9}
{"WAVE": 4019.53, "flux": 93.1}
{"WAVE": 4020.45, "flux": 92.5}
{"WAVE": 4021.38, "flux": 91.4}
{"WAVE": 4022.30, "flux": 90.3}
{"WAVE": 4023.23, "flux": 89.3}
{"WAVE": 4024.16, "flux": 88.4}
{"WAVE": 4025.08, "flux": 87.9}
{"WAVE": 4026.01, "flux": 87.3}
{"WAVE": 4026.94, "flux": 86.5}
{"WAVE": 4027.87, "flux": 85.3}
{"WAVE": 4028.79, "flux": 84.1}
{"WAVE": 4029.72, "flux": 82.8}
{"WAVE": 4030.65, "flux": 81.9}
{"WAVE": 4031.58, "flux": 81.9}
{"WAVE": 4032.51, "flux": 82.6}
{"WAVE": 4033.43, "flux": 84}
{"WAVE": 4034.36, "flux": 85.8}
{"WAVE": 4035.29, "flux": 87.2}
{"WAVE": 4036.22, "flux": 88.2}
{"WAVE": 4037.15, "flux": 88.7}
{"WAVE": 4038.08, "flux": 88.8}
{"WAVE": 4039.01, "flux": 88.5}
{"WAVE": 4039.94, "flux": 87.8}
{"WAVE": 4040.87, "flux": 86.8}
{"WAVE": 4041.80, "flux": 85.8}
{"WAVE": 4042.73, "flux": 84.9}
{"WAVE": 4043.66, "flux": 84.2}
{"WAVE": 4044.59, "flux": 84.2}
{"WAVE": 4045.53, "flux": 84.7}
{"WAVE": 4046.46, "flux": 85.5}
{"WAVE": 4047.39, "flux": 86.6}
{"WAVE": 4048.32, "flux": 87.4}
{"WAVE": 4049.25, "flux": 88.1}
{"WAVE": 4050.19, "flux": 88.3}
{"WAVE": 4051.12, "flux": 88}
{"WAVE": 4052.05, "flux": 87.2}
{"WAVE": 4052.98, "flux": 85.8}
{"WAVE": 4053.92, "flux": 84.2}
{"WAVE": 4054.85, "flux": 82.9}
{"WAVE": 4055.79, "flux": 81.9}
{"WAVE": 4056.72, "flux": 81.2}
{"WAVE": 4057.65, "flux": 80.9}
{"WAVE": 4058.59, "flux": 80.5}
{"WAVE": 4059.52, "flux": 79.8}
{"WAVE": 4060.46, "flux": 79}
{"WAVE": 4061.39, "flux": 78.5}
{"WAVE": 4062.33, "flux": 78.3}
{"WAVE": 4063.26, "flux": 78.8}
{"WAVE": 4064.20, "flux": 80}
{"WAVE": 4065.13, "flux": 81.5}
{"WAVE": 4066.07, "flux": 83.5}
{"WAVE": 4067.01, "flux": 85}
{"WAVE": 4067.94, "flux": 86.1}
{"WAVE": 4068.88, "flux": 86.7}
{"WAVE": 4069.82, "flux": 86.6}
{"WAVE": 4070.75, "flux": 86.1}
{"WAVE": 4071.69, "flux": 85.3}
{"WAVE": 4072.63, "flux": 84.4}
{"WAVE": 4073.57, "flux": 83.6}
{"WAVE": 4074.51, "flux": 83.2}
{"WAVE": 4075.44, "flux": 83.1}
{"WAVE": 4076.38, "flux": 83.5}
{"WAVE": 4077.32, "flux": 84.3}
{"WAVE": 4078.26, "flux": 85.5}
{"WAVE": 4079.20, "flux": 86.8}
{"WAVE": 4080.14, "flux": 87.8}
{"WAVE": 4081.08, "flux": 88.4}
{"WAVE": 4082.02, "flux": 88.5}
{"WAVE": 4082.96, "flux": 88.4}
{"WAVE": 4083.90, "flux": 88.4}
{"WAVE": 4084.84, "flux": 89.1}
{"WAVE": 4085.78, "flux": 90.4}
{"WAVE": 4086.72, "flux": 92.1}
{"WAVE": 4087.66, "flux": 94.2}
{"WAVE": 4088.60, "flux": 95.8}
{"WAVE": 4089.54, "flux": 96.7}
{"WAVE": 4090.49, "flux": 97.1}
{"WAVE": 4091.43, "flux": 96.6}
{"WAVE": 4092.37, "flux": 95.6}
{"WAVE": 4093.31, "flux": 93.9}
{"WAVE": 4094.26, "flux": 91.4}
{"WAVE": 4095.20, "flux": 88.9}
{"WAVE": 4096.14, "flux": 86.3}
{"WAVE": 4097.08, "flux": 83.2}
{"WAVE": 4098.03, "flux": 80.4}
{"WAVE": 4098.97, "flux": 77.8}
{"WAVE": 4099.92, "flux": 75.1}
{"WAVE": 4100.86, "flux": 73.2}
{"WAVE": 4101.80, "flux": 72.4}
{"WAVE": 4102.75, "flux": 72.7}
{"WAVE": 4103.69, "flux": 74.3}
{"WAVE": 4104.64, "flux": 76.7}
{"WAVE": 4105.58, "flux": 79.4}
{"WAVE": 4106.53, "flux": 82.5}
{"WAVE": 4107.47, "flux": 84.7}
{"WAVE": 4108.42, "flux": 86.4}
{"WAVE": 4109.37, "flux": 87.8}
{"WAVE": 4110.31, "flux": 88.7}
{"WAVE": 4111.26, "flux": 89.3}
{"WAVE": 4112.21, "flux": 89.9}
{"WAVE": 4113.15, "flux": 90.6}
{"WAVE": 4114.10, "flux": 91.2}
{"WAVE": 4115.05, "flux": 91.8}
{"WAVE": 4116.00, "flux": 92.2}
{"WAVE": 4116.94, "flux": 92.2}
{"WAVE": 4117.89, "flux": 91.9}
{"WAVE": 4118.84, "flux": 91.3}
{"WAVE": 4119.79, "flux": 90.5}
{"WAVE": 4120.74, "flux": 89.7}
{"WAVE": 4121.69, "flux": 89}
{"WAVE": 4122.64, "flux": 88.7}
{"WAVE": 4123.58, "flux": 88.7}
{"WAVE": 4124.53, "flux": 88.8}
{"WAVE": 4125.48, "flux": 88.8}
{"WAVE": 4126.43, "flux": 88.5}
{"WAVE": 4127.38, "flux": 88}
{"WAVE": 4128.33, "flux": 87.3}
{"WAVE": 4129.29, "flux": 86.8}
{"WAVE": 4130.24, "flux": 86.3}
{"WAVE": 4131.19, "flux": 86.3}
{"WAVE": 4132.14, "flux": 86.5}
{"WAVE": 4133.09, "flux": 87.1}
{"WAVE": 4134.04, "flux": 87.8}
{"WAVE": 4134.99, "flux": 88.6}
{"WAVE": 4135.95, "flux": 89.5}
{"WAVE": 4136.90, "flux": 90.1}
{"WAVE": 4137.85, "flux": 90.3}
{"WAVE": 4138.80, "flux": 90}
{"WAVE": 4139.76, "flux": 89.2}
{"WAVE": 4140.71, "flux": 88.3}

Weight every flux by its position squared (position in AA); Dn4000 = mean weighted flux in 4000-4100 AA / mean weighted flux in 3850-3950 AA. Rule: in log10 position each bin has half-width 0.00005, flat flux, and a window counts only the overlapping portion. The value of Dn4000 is 1.9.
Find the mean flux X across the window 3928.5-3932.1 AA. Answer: 26.3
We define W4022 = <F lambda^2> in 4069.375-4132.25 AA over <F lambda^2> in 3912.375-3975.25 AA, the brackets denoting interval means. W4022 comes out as 1.96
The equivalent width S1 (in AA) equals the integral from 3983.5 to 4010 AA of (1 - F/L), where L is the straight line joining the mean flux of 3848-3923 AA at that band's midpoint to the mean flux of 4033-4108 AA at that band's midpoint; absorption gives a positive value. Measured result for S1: -4.6 AA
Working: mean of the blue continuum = 53.6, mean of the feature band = 85.2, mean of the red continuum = 85.1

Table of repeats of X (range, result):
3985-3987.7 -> 81.6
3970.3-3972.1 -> 32.2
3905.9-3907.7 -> 65.3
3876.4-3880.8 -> 49.2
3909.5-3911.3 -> 69.9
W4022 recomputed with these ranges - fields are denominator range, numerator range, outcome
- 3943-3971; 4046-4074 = 1.63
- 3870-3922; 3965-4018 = 1.37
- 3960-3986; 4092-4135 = 1.84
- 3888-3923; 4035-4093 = 1.56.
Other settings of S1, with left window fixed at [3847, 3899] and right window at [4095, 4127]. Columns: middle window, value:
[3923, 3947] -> 8.73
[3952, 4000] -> 0.96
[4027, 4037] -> -1.53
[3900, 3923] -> -3.31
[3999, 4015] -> -3.98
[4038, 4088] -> -4.54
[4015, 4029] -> -3.46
